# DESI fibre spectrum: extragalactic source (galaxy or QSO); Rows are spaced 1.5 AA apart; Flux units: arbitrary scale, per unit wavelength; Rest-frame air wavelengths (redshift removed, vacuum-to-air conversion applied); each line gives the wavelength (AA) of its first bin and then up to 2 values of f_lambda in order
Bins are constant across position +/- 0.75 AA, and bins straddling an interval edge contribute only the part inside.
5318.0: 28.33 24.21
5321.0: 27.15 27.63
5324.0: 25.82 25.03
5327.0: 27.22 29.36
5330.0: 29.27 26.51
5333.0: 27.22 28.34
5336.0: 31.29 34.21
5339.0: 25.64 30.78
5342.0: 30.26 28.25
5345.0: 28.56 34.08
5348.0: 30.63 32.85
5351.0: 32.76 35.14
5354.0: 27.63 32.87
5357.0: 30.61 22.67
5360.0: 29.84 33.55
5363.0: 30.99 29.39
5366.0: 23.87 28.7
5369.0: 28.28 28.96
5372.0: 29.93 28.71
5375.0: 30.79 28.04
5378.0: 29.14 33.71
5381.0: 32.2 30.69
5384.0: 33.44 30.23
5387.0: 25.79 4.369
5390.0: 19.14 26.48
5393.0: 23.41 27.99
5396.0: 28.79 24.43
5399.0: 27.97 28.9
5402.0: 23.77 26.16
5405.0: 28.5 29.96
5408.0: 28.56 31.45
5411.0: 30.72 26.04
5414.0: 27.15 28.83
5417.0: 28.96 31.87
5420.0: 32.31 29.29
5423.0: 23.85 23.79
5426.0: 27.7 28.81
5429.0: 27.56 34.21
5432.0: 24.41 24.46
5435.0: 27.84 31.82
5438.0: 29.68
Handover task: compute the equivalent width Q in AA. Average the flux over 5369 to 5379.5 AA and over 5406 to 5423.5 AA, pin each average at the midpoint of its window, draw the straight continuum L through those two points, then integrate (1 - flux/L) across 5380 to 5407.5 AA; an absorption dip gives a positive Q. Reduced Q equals 2.8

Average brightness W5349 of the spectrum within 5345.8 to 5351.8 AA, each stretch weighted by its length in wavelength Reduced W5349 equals 32.6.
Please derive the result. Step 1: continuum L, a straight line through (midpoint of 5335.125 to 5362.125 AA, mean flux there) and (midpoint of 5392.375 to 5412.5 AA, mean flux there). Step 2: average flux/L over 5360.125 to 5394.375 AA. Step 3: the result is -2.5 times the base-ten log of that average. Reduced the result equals 0.05 mag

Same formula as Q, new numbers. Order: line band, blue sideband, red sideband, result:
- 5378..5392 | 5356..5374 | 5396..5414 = 1.0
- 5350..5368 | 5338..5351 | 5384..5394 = -1.3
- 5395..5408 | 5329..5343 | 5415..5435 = 0.5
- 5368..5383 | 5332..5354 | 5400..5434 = -0.3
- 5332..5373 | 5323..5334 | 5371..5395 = -4.0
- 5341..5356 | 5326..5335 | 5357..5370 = -1.6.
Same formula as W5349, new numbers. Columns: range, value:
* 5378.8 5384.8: 32.5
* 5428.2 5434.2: 27.7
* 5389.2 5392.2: 22.4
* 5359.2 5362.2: 31.5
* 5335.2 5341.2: 30.5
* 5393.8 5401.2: 27.6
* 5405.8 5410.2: 30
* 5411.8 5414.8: 26.6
